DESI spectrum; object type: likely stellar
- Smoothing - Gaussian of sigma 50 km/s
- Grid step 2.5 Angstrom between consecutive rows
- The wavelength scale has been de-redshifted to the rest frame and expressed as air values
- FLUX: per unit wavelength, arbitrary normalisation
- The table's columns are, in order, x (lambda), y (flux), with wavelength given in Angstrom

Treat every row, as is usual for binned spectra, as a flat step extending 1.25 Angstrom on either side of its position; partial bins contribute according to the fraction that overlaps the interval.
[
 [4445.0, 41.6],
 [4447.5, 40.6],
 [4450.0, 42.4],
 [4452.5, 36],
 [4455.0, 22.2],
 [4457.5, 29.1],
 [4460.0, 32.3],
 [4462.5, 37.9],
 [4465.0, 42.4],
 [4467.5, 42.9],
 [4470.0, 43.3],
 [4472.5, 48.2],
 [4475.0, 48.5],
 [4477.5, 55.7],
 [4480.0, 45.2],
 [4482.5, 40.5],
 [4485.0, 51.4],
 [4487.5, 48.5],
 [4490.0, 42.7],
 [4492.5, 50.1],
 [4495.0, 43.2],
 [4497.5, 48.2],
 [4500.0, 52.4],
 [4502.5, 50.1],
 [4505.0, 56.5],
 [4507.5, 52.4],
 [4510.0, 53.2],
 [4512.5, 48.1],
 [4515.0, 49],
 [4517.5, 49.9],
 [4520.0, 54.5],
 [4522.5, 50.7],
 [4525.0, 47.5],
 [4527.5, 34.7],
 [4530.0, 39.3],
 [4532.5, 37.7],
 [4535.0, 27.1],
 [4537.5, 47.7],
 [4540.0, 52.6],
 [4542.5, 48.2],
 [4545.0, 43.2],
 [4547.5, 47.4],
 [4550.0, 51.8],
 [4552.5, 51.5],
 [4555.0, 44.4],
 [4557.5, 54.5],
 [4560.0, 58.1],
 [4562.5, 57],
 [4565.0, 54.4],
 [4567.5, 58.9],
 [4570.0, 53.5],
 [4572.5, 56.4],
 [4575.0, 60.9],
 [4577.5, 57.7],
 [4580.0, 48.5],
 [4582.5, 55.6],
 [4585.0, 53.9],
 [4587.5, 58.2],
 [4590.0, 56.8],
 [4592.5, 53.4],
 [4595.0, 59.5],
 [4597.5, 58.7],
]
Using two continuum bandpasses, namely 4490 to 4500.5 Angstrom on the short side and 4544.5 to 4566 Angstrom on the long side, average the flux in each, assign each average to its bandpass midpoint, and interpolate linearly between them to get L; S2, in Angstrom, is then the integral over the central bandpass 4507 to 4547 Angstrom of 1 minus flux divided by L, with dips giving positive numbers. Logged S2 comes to 3.0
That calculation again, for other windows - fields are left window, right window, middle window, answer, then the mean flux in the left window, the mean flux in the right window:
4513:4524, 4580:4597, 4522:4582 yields 4.4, 50.7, 55.8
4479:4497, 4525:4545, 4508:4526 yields -3.0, 46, 41.6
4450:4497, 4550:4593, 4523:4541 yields 3.1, 42.3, 54.9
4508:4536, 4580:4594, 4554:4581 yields -1.6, 45.1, 55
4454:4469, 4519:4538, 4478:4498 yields -4.7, 34.8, 42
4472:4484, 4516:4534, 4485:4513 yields -2.0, 47.7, 44.7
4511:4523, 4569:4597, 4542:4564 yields 1.1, 50.5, 56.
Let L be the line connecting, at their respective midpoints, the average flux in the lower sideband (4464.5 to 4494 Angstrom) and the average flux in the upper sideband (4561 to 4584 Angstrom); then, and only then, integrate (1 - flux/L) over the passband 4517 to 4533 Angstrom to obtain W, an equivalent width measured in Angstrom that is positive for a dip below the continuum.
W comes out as 1.92 Angstrom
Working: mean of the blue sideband 46.7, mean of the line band 45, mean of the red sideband 55.9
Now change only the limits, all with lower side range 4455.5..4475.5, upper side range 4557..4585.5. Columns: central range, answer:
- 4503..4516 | -1.53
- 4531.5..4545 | 2.14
